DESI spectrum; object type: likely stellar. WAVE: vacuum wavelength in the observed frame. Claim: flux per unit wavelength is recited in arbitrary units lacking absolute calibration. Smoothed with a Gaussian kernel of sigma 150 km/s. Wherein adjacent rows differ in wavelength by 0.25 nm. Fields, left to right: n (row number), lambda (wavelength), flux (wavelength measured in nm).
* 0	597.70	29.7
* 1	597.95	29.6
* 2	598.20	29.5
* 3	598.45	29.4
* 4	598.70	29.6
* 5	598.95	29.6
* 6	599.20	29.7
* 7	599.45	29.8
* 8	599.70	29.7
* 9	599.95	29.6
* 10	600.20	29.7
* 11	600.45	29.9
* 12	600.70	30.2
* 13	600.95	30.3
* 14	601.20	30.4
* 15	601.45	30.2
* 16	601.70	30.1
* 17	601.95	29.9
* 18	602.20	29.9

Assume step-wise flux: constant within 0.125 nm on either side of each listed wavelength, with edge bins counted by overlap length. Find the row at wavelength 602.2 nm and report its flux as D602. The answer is 29.9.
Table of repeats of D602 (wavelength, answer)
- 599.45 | 29.8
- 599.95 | 29.6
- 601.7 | 30.1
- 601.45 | 30.2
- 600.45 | 29.9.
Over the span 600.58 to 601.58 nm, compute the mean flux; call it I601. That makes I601 30.3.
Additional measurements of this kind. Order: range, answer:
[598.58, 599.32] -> 29.6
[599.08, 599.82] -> 29.7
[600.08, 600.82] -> 29.9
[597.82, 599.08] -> 29.5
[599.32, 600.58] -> 29.7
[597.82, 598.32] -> 29.6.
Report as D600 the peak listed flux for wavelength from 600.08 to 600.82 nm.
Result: 30.2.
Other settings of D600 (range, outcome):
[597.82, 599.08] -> 29.6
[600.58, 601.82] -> 30.4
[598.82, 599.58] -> 29.8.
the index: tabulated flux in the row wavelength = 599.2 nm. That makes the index 29.7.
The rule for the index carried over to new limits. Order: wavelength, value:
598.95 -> 29.6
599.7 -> 29.7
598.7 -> 29.6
